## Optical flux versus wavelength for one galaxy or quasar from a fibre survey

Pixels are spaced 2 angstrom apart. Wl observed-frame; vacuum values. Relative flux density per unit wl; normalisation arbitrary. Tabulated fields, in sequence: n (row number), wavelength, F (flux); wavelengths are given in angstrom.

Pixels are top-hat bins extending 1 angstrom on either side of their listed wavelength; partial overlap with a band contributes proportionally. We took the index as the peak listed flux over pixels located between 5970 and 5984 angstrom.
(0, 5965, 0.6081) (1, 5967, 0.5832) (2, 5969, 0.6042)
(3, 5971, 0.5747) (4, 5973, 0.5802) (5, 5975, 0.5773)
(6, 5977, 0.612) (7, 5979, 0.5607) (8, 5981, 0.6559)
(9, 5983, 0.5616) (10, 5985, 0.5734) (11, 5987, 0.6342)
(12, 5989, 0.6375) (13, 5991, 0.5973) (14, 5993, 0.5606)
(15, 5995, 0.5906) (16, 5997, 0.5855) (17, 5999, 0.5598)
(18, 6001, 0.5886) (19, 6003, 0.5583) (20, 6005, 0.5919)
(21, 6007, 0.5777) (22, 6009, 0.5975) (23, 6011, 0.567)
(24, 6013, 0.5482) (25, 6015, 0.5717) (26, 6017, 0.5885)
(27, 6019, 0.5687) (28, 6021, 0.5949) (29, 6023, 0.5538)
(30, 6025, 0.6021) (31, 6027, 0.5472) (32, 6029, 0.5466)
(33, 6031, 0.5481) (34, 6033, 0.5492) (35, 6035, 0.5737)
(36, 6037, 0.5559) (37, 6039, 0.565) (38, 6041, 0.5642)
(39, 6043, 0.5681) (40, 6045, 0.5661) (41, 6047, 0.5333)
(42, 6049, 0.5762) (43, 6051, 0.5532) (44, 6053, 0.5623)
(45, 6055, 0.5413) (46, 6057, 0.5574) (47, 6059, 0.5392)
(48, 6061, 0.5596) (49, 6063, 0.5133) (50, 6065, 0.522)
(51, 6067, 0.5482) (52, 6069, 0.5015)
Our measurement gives 0.6559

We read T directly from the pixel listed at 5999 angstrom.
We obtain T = 0.5598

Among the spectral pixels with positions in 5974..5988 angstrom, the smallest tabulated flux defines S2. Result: 0.5607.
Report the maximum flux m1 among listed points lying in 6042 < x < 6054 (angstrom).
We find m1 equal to 0.5762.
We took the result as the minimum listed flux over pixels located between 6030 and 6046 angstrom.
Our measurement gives 0.5481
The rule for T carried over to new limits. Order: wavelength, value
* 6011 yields 0.567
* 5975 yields 0.5773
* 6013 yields 0.5482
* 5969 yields 0.6042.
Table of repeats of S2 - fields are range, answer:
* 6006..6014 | 0.5482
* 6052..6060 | 0.5392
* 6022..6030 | 0.5466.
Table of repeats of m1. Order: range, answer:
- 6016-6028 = 0.6021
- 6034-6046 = 0.5737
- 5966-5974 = 0.6042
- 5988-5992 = 0.6375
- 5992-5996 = 0.5906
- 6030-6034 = 0.5492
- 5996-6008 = 0.5919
